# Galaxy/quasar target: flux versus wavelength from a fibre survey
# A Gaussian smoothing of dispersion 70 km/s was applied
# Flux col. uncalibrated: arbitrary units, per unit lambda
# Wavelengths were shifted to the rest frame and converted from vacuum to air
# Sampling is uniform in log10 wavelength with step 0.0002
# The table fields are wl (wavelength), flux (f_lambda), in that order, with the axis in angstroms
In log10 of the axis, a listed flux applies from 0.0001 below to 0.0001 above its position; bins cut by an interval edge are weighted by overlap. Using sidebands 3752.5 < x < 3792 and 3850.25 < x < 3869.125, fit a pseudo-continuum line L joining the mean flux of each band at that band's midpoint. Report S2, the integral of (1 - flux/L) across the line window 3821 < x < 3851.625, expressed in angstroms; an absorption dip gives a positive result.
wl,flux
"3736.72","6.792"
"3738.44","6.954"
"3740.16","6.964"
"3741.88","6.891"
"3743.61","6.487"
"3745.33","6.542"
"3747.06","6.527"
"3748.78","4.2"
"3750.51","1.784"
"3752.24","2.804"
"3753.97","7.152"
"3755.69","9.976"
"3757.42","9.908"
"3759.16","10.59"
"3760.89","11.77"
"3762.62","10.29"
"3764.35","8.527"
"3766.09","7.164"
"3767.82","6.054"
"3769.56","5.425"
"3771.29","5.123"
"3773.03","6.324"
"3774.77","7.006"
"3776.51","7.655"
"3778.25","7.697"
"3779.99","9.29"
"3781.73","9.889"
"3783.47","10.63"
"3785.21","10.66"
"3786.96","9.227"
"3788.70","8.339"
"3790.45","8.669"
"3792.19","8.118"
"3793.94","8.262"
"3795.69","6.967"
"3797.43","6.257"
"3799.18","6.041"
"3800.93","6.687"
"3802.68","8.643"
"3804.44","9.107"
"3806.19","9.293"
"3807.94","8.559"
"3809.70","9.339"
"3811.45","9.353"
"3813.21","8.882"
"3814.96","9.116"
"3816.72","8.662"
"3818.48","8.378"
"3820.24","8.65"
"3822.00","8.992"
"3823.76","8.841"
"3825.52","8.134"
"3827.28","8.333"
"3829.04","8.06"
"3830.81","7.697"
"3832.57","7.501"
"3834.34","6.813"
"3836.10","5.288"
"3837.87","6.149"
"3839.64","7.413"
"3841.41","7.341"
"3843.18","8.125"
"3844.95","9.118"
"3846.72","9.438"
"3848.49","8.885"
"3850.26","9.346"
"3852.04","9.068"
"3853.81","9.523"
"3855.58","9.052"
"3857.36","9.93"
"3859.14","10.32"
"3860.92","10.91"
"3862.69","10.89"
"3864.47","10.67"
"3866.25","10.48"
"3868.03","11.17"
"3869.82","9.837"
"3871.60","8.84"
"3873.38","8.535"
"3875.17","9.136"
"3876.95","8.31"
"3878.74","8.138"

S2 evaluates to 5.38 angstroms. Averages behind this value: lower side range 8.42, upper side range 10.2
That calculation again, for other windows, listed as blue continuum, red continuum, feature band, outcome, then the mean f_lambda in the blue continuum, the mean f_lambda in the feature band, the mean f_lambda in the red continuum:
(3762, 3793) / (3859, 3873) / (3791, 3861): 7.3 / 8.1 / 8.34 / 10.3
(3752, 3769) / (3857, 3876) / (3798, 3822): 2.0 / 8.58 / 8.5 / 10.1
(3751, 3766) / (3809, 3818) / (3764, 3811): 4.6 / 8.61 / 7.97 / 9.04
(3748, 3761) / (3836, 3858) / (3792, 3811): -0.5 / 7.03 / 7.96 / 8.45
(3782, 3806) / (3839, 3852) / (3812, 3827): -0.4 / 8.35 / 8.71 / 8.58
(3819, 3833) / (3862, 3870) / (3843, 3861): 0.8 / 8.31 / 9.41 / 10.7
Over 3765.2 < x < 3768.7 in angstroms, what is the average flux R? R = 6.6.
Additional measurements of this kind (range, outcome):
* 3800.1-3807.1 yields 8.44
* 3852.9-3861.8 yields 9.94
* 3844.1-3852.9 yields 9.17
